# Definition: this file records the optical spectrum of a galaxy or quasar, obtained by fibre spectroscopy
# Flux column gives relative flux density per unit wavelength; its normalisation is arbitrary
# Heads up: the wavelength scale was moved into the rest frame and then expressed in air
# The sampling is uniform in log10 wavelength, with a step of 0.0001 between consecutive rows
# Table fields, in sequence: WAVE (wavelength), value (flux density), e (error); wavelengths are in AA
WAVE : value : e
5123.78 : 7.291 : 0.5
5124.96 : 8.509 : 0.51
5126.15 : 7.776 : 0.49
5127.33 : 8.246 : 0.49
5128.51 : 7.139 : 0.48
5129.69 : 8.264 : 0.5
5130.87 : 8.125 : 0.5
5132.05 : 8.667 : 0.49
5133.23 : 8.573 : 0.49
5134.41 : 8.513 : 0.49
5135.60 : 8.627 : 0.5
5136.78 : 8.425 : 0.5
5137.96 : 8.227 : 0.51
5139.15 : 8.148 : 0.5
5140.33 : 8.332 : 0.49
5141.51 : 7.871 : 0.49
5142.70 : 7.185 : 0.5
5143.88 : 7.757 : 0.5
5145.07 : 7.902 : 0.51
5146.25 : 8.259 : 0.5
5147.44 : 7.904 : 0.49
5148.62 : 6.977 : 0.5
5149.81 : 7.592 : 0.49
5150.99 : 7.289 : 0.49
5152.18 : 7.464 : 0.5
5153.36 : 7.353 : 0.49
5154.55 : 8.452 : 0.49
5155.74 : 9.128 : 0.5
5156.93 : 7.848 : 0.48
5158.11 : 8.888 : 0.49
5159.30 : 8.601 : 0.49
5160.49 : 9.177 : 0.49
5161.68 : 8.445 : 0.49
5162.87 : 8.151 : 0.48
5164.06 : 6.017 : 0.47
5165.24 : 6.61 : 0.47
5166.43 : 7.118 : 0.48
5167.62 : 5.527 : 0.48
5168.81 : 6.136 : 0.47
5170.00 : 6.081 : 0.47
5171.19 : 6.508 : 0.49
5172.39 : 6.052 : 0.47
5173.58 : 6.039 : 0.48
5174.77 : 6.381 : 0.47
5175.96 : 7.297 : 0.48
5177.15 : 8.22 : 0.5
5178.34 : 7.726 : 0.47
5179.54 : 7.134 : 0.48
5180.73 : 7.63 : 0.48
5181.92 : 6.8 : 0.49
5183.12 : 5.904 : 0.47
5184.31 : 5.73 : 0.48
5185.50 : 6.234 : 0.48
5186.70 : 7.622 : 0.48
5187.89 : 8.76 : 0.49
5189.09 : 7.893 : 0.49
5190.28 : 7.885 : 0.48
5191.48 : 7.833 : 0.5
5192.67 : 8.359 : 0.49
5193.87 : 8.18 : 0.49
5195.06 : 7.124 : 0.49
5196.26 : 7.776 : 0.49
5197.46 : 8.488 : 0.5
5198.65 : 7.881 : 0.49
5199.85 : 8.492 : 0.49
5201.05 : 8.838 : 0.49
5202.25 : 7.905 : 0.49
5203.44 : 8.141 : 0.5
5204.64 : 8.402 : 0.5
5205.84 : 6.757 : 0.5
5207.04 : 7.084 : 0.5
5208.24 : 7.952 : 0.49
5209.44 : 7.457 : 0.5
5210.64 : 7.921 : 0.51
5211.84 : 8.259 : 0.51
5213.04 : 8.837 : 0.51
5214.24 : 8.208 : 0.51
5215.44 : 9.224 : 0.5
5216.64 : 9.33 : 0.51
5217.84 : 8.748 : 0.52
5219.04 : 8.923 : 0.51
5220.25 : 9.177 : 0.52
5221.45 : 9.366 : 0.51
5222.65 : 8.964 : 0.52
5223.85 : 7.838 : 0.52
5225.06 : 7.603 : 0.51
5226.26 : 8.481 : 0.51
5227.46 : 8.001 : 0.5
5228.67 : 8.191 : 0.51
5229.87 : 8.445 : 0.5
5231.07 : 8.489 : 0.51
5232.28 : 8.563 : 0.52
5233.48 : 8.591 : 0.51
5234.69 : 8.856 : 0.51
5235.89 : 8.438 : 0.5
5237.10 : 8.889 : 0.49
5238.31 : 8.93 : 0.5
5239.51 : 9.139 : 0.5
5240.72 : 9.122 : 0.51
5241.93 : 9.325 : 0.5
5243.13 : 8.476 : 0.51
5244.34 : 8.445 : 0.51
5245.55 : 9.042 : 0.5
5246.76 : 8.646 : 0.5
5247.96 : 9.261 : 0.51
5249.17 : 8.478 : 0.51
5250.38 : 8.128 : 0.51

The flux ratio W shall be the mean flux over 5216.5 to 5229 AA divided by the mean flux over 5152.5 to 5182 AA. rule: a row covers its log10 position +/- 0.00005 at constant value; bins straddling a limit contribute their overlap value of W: 1.2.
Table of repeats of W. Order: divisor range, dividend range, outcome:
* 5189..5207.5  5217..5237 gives 1.08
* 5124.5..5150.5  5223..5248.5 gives 1.07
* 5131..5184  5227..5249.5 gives 1.15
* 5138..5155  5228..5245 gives 1.12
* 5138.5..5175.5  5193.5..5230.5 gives 1.11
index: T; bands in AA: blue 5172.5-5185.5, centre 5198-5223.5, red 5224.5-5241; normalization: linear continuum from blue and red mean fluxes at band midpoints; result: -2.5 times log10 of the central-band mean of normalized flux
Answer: -0.07 mag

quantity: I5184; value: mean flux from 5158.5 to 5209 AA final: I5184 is 7.41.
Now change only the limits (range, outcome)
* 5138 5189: 7.4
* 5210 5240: 8.61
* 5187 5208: 7.98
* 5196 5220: 8.25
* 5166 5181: 6.73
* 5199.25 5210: 7.89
